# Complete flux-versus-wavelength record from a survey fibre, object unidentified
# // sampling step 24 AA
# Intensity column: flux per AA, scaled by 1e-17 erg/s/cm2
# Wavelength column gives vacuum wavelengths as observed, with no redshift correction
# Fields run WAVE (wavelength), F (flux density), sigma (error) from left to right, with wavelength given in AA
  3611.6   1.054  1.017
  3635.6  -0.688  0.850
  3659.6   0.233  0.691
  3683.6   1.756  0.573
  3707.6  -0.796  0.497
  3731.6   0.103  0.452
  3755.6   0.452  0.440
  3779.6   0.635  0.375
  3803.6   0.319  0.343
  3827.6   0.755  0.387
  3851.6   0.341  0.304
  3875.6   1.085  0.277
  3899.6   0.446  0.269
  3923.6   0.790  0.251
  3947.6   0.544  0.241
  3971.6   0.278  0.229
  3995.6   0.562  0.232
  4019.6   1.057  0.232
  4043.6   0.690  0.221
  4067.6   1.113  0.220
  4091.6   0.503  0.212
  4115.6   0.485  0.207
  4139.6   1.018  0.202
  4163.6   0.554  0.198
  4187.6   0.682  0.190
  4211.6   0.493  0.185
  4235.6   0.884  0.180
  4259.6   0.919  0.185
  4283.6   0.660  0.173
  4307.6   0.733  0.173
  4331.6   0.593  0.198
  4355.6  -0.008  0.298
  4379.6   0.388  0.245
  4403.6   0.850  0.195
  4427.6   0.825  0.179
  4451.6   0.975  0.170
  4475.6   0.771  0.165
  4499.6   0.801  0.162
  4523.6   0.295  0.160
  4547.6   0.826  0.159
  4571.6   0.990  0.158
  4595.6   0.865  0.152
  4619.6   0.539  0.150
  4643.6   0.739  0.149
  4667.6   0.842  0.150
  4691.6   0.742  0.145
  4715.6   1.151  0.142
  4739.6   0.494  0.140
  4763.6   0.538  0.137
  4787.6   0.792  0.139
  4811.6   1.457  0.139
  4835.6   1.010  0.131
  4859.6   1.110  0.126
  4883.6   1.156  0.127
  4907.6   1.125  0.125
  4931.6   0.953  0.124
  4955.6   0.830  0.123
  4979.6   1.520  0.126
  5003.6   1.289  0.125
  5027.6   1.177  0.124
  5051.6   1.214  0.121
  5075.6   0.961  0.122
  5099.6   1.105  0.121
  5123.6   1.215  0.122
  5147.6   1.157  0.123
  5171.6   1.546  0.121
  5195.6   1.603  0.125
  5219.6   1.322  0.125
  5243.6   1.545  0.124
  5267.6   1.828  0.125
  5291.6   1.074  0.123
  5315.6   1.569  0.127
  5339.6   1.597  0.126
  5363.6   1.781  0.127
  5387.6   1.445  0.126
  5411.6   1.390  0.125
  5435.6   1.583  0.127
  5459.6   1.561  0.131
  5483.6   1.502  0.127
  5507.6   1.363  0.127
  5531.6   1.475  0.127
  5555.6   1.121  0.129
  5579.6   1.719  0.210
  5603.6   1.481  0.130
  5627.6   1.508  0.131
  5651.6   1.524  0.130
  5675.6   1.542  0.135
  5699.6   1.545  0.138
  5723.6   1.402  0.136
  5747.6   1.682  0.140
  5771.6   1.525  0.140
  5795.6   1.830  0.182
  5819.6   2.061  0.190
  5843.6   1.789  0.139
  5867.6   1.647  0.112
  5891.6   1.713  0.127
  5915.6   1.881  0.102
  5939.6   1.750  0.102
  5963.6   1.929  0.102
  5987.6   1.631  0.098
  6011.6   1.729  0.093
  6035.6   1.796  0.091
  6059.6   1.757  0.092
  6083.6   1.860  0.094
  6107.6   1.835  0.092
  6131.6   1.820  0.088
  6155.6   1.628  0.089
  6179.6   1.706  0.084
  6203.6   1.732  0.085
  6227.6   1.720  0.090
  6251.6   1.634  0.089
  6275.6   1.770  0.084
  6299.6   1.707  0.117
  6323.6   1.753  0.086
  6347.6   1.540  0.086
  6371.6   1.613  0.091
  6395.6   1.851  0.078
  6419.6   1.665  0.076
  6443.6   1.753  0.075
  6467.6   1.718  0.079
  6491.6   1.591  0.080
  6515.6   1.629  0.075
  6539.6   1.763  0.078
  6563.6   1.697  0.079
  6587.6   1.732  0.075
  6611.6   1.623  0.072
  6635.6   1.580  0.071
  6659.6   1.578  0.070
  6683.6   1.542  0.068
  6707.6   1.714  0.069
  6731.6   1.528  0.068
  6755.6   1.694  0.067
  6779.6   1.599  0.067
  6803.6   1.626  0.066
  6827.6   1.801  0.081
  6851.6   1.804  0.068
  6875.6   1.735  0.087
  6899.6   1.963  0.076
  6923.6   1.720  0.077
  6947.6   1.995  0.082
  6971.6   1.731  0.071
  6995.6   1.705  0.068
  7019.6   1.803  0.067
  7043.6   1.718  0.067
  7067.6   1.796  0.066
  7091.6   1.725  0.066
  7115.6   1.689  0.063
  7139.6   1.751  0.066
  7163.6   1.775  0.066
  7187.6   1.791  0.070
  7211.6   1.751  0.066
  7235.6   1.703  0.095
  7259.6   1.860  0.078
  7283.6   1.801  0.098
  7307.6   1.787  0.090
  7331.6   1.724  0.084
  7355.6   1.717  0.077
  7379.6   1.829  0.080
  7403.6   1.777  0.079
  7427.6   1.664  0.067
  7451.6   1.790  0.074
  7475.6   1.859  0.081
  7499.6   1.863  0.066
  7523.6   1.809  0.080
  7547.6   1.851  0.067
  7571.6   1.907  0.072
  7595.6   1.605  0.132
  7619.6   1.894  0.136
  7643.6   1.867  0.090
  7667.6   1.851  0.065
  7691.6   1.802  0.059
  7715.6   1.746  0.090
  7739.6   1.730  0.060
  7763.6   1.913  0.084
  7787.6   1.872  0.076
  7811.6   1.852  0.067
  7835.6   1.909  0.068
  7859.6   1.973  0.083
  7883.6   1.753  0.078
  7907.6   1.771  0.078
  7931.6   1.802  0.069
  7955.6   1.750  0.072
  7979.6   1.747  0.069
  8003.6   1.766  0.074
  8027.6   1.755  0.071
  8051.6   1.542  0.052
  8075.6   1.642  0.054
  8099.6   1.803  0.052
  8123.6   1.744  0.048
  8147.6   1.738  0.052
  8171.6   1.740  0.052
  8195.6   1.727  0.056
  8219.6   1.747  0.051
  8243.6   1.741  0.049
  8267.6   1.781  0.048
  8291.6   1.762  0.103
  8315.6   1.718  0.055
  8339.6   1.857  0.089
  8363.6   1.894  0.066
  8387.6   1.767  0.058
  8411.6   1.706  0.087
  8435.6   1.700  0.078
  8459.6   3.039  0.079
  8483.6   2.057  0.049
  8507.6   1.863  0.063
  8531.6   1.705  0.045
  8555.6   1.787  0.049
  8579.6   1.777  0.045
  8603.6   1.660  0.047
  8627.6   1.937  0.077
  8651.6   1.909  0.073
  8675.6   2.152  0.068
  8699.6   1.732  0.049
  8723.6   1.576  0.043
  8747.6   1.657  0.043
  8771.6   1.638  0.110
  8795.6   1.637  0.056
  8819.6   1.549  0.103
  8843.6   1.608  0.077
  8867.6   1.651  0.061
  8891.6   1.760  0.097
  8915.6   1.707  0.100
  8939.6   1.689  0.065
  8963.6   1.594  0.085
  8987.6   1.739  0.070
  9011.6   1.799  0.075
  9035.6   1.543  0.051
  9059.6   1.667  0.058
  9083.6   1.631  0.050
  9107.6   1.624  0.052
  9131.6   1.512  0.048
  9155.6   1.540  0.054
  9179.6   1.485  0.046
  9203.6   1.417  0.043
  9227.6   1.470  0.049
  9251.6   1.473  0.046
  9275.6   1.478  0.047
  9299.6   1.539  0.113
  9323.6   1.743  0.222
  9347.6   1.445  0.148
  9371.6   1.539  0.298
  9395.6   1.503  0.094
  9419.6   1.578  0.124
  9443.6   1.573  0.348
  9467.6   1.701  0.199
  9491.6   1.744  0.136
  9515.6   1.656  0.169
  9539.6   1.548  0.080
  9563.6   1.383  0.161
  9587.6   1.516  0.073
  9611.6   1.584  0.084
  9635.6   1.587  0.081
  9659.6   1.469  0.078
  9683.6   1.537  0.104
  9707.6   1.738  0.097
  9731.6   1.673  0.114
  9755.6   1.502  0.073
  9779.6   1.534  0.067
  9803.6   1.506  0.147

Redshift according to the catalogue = 0.290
